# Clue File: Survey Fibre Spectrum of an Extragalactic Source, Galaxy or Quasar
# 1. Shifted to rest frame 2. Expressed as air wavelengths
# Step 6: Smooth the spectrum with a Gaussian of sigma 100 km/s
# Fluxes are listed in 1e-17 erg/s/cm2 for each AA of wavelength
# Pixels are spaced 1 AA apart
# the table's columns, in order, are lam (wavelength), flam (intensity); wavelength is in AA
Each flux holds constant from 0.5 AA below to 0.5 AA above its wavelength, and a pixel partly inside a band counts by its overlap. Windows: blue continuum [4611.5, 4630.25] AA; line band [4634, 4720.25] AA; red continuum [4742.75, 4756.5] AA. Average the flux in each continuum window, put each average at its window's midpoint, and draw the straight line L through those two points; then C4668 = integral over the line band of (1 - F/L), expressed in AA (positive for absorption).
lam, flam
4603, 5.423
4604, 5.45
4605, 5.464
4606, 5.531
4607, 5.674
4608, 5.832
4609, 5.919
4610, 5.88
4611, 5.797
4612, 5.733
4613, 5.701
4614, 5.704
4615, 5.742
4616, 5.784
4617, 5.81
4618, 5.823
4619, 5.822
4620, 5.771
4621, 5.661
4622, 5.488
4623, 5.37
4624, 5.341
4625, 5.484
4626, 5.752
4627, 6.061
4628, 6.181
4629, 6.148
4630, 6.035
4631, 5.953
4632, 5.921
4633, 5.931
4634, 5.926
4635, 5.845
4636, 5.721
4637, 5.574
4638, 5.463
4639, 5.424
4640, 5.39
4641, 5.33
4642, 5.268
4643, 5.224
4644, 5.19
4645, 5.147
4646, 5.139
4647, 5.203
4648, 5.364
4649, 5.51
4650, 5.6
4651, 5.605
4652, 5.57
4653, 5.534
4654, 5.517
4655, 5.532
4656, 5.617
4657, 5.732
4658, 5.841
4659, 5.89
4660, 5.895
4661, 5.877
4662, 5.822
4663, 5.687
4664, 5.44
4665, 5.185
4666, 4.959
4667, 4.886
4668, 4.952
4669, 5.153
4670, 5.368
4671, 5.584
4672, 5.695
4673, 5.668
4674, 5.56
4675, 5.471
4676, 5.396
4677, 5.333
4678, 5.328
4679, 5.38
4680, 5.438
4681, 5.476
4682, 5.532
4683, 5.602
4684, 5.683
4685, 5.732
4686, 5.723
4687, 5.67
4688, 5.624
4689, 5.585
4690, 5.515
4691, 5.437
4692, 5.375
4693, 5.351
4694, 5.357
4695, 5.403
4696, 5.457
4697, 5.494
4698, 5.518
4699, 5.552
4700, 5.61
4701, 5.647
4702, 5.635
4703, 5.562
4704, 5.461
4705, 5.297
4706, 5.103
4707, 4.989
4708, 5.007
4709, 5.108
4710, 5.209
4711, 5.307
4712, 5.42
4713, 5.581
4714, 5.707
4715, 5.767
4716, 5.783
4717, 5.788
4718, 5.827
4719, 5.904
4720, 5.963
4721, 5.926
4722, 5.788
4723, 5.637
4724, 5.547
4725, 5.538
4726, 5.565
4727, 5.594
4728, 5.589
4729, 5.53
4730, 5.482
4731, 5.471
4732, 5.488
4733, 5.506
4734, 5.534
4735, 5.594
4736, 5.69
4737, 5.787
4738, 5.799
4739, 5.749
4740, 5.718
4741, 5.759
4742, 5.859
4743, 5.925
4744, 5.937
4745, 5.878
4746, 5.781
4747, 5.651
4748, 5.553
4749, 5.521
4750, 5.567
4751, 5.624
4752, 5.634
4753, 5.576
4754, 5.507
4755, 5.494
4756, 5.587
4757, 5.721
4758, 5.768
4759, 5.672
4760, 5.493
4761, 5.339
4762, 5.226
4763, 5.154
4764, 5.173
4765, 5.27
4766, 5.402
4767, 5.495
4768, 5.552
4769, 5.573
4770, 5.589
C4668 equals 3.3 AA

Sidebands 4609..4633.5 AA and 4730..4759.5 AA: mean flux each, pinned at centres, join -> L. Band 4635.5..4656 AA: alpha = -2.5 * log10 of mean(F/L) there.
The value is 0.07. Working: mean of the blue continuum 5.79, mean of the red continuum 5.66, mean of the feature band 5.42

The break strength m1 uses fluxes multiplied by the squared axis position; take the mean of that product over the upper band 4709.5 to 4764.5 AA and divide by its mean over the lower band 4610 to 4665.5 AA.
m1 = 1.0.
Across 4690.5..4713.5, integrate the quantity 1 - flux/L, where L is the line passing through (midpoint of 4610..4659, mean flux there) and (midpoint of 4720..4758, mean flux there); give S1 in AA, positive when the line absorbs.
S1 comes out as 1.1 AA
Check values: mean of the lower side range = 5.64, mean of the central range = 5.39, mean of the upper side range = 5.66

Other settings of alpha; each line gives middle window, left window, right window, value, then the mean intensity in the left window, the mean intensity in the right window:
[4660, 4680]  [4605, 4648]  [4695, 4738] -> 0.04 mag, 5.65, 5.55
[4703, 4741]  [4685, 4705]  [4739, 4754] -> 0.01 mag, 5.52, 5.71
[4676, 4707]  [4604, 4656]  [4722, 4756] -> 0.03 mag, 5.63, 5.64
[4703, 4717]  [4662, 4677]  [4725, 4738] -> 0.02 mag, 5.37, 5.58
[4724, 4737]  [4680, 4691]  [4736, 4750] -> 0.03 mag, 5.6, 5.75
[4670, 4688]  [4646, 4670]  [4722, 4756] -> 0.00 mag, 5.48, 5.64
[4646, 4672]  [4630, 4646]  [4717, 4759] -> 0.02 mag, 5.56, 5.67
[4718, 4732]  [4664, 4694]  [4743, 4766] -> -0.03 mag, 5.44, 5.56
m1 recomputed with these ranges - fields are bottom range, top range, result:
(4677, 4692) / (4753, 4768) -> 1.02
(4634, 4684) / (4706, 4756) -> 1.06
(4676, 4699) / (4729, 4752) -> 1.05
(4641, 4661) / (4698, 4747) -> 1.05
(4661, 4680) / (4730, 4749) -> 1.09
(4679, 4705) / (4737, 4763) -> 1.05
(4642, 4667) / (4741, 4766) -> 1.06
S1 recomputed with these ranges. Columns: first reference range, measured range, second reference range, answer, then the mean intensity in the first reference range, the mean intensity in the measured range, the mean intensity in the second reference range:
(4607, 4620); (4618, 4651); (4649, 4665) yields 0.7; 5.79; 5.6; 5.66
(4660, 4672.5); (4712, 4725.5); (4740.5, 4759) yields -0.4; 5.4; 5.74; 5.69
